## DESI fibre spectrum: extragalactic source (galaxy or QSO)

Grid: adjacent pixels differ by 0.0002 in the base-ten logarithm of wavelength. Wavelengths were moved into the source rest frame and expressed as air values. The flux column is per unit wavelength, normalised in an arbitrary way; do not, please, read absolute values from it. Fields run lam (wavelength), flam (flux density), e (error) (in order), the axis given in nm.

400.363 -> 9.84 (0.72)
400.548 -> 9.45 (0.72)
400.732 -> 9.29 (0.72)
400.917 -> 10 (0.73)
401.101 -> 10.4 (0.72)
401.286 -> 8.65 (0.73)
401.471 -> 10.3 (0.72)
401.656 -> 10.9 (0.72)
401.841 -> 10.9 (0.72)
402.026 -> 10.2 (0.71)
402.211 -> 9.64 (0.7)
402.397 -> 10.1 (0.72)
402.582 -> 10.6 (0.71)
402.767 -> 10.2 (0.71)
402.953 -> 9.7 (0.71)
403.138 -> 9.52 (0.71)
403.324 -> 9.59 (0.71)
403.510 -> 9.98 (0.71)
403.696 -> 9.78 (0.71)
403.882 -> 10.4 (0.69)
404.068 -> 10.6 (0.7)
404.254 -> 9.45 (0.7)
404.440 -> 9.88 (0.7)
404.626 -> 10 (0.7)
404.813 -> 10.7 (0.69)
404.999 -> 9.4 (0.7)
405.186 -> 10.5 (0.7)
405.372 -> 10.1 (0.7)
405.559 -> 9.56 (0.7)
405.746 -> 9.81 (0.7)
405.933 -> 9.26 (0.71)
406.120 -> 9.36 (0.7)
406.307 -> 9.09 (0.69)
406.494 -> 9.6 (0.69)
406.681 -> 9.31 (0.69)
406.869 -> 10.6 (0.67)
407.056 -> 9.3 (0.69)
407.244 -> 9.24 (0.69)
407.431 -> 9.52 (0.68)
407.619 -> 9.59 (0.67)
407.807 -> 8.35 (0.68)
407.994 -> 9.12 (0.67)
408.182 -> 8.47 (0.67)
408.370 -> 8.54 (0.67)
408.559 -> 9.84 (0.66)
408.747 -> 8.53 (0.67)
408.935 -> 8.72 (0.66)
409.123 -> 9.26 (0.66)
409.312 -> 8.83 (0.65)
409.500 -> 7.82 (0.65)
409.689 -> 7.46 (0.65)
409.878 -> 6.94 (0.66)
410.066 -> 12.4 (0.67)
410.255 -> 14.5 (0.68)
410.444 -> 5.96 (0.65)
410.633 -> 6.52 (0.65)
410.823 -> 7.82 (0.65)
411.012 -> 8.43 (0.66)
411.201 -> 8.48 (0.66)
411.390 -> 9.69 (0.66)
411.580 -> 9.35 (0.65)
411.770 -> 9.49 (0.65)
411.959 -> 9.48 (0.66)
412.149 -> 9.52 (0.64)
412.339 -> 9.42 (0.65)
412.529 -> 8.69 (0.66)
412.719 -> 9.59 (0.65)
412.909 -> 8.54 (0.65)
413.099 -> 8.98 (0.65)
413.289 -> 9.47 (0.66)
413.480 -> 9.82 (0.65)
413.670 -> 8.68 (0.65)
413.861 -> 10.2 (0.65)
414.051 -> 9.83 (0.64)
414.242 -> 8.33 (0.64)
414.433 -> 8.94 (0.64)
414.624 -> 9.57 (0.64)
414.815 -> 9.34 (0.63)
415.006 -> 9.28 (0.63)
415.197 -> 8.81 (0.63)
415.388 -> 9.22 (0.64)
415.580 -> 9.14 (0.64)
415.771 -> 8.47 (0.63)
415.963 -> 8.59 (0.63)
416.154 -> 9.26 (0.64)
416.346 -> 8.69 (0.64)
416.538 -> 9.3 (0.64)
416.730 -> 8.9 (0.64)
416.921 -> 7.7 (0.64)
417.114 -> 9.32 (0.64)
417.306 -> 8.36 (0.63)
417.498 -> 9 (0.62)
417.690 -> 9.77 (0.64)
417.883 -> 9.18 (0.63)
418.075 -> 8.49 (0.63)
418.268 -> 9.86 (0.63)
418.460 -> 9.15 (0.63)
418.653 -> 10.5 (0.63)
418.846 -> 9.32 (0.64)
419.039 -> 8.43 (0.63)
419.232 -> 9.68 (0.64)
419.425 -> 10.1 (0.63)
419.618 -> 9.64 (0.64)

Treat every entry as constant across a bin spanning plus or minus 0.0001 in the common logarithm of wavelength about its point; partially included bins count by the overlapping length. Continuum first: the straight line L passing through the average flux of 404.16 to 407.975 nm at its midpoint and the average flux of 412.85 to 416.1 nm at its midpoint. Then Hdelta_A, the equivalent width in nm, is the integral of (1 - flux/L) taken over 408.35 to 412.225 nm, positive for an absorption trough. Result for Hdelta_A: 0.18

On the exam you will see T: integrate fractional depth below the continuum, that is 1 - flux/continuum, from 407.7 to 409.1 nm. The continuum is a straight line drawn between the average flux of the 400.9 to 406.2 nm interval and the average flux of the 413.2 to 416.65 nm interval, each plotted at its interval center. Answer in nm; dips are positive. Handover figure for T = 0.12 nm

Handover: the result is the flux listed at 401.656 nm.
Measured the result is 10.9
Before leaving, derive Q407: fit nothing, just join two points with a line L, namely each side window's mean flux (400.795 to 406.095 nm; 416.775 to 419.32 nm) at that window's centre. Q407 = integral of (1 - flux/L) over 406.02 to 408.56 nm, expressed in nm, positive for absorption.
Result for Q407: 0.131 nm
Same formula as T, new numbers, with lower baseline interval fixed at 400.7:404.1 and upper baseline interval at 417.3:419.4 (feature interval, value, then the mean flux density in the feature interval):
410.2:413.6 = 0.20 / 9.03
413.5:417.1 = 0.16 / 9.04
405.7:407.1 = 0.05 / 9.54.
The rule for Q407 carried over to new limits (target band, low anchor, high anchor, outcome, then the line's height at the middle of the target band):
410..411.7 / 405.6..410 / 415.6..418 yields -0.042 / 8.97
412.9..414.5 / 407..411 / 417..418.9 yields -0.027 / 9.09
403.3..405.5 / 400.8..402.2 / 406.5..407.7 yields -0.040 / 9.86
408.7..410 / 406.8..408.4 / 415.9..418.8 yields 0.124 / 9.18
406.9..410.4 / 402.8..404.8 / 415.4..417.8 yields 0.113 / 9.53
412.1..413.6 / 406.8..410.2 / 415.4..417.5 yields -0.052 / 8.93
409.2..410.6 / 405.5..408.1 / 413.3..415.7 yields 0.049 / 9.35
